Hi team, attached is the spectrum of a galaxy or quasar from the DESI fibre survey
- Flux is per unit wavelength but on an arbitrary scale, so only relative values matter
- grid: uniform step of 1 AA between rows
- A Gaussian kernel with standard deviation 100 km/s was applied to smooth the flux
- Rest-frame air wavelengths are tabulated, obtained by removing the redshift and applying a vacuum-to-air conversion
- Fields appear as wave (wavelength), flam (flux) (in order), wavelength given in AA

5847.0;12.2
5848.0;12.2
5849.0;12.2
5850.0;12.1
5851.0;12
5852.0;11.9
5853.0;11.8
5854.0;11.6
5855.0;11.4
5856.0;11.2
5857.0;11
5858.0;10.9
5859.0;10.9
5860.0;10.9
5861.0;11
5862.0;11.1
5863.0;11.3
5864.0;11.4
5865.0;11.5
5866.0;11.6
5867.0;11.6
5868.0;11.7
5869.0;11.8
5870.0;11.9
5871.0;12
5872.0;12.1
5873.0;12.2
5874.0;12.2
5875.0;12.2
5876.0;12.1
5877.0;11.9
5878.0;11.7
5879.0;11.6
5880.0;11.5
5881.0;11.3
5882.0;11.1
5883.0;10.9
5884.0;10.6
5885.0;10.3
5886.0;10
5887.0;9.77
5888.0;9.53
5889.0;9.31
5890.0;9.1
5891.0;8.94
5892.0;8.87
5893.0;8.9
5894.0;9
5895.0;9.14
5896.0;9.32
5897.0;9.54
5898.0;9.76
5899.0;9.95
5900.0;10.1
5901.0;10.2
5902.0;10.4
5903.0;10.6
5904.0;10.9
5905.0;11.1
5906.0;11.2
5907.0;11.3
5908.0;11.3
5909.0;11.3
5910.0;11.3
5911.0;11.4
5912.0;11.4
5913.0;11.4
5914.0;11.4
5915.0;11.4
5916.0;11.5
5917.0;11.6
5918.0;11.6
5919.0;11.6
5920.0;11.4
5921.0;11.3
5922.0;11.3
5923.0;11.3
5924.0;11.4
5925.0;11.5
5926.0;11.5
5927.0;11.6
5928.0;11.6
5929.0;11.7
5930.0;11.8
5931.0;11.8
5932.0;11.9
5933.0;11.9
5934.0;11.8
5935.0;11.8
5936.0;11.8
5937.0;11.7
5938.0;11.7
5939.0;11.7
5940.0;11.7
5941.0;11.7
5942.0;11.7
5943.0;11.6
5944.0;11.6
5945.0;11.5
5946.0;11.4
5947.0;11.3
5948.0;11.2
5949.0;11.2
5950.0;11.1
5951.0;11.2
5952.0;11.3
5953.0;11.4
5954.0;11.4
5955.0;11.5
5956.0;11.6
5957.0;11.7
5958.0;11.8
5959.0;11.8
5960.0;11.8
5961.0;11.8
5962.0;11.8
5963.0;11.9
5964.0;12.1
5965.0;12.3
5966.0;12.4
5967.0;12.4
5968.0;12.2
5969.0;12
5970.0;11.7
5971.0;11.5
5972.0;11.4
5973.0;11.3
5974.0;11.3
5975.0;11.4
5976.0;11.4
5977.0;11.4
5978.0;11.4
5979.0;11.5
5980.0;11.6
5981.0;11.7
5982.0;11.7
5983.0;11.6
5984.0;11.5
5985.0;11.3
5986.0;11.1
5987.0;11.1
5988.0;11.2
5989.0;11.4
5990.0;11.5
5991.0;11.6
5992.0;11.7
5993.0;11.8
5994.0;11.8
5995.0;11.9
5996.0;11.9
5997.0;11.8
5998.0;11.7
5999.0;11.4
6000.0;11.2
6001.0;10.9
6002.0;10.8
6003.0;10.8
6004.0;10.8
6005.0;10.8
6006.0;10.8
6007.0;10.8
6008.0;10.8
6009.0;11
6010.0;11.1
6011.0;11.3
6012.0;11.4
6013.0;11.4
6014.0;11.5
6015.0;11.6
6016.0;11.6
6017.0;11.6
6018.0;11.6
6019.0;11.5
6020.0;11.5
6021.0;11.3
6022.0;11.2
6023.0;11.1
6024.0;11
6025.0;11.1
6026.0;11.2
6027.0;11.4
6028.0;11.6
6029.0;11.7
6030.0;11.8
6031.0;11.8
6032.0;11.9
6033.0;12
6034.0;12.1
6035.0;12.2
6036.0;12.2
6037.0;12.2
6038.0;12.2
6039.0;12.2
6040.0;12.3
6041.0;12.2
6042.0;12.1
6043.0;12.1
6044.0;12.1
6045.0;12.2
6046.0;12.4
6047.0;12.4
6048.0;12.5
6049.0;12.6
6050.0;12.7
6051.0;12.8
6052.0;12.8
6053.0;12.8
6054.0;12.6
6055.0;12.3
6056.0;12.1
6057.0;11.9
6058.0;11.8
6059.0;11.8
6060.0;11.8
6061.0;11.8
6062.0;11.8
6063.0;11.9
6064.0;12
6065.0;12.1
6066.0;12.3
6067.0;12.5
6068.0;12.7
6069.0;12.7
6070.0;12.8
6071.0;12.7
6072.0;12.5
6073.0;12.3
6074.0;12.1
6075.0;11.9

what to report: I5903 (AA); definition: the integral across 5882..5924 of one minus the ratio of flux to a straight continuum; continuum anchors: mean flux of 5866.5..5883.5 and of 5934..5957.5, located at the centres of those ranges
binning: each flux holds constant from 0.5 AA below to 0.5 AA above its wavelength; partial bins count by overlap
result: 4.04 AA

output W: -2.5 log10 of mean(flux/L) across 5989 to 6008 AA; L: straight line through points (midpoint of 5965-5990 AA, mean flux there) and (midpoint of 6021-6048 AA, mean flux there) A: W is 0.03 mag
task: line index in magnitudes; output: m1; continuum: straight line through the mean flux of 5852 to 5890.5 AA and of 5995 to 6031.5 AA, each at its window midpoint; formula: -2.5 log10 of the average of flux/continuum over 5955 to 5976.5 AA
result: -0.048 mag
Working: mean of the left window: 11.2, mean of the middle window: 11.8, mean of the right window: 11.3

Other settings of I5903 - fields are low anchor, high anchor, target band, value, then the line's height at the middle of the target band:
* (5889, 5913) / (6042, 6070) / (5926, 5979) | -3.6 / 10.9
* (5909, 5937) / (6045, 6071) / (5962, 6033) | 3.0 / 12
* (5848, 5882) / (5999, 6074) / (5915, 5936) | 0.2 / 11.7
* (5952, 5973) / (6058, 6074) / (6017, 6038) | 0.8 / 12.1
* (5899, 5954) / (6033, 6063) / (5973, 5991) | 0.5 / 11.8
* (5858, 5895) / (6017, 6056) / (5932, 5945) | -0.5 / 11.3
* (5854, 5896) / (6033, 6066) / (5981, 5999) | 0.3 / 11.8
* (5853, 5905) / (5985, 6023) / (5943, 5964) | -0.8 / 11.1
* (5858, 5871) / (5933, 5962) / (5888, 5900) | 2.3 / 11.5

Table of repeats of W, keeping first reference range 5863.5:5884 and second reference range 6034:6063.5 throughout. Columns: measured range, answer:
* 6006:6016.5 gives 0.08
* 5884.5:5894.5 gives 0.24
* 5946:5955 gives 0.06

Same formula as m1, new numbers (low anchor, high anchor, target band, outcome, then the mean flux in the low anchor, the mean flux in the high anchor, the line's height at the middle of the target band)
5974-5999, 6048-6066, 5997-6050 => 0.03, 11.5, 12.2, 11.9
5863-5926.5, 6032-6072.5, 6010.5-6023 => 0.05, 10.9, 12.3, 12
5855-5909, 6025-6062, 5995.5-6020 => 0.05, 10.8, 12.1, 11.8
